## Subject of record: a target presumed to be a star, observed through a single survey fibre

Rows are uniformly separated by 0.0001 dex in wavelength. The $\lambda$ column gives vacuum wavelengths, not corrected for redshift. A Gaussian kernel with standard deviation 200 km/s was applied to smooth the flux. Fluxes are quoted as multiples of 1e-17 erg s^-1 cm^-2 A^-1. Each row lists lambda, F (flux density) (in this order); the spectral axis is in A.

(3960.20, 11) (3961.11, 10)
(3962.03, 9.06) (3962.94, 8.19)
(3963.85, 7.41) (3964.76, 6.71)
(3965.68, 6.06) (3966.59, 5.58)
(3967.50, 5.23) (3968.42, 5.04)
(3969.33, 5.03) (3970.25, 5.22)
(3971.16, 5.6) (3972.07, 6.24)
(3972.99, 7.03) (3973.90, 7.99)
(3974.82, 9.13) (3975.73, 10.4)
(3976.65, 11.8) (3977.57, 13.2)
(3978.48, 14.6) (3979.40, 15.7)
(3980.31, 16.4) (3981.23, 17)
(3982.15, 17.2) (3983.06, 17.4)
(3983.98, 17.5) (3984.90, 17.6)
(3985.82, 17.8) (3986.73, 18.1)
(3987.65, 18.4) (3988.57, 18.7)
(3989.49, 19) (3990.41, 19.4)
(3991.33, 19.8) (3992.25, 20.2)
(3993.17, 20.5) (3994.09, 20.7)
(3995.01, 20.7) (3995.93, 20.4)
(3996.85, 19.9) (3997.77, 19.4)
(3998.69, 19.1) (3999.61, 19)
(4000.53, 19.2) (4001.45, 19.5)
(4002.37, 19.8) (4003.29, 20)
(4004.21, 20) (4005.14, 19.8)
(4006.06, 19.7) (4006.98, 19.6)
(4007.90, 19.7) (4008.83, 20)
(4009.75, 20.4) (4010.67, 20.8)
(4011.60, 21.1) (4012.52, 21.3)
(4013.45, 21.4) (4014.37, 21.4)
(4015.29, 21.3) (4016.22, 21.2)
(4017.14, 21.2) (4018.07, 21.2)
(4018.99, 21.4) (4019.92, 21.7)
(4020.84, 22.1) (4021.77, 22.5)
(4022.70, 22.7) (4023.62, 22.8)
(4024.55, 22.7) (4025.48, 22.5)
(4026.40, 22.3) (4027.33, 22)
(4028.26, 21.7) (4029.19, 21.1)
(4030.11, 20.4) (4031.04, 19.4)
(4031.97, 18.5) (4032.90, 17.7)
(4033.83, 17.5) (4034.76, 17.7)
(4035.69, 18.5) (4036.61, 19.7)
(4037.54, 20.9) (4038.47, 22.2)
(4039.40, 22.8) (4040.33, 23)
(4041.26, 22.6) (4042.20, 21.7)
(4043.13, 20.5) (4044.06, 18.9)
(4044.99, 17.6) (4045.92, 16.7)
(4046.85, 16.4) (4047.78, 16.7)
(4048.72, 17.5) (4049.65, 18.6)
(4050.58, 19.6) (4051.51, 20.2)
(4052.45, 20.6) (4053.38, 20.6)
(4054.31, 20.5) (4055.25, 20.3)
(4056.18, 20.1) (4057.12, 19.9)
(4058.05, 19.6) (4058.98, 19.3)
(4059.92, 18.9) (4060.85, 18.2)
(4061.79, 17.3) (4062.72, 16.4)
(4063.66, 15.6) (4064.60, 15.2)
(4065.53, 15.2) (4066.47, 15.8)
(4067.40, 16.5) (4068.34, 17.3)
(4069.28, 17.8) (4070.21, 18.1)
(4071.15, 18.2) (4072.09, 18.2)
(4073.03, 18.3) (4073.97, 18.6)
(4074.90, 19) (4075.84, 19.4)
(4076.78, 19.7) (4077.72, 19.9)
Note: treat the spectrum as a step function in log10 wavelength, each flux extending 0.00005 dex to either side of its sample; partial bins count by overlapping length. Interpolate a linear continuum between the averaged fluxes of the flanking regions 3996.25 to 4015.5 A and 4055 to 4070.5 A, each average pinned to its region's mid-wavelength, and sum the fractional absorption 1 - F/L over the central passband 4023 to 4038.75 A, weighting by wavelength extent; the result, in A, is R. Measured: -1.1 A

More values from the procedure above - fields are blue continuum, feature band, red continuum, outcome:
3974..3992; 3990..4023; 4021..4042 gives -3.6 A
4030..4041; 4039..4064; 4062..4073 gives -1.2 A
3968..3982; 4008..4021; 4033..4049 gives -4.5 A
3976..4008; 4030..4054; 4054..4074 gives -1.9 A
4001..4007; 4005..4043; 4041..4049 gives -3.4 A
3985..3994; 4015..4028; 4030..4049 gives -1.8 A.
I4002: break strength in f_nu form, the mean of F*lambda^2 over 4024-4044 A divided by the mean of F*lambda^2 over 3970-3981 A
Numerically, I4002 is 2.02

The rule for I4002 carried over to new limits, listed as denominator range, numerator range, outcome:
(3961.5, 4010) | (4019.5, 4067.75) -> 1.34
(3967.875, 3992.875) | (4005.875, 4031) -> 1.58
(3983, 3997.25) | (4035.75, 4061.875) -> 1.06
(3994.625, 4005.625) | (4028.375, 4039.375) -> 1.01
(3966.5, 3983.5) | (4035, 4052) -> 1.95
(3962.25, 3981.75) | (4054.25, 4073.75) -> 2.06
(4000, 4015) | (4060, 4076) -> 0.88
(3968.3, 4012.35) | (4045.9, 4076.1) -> 1.13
